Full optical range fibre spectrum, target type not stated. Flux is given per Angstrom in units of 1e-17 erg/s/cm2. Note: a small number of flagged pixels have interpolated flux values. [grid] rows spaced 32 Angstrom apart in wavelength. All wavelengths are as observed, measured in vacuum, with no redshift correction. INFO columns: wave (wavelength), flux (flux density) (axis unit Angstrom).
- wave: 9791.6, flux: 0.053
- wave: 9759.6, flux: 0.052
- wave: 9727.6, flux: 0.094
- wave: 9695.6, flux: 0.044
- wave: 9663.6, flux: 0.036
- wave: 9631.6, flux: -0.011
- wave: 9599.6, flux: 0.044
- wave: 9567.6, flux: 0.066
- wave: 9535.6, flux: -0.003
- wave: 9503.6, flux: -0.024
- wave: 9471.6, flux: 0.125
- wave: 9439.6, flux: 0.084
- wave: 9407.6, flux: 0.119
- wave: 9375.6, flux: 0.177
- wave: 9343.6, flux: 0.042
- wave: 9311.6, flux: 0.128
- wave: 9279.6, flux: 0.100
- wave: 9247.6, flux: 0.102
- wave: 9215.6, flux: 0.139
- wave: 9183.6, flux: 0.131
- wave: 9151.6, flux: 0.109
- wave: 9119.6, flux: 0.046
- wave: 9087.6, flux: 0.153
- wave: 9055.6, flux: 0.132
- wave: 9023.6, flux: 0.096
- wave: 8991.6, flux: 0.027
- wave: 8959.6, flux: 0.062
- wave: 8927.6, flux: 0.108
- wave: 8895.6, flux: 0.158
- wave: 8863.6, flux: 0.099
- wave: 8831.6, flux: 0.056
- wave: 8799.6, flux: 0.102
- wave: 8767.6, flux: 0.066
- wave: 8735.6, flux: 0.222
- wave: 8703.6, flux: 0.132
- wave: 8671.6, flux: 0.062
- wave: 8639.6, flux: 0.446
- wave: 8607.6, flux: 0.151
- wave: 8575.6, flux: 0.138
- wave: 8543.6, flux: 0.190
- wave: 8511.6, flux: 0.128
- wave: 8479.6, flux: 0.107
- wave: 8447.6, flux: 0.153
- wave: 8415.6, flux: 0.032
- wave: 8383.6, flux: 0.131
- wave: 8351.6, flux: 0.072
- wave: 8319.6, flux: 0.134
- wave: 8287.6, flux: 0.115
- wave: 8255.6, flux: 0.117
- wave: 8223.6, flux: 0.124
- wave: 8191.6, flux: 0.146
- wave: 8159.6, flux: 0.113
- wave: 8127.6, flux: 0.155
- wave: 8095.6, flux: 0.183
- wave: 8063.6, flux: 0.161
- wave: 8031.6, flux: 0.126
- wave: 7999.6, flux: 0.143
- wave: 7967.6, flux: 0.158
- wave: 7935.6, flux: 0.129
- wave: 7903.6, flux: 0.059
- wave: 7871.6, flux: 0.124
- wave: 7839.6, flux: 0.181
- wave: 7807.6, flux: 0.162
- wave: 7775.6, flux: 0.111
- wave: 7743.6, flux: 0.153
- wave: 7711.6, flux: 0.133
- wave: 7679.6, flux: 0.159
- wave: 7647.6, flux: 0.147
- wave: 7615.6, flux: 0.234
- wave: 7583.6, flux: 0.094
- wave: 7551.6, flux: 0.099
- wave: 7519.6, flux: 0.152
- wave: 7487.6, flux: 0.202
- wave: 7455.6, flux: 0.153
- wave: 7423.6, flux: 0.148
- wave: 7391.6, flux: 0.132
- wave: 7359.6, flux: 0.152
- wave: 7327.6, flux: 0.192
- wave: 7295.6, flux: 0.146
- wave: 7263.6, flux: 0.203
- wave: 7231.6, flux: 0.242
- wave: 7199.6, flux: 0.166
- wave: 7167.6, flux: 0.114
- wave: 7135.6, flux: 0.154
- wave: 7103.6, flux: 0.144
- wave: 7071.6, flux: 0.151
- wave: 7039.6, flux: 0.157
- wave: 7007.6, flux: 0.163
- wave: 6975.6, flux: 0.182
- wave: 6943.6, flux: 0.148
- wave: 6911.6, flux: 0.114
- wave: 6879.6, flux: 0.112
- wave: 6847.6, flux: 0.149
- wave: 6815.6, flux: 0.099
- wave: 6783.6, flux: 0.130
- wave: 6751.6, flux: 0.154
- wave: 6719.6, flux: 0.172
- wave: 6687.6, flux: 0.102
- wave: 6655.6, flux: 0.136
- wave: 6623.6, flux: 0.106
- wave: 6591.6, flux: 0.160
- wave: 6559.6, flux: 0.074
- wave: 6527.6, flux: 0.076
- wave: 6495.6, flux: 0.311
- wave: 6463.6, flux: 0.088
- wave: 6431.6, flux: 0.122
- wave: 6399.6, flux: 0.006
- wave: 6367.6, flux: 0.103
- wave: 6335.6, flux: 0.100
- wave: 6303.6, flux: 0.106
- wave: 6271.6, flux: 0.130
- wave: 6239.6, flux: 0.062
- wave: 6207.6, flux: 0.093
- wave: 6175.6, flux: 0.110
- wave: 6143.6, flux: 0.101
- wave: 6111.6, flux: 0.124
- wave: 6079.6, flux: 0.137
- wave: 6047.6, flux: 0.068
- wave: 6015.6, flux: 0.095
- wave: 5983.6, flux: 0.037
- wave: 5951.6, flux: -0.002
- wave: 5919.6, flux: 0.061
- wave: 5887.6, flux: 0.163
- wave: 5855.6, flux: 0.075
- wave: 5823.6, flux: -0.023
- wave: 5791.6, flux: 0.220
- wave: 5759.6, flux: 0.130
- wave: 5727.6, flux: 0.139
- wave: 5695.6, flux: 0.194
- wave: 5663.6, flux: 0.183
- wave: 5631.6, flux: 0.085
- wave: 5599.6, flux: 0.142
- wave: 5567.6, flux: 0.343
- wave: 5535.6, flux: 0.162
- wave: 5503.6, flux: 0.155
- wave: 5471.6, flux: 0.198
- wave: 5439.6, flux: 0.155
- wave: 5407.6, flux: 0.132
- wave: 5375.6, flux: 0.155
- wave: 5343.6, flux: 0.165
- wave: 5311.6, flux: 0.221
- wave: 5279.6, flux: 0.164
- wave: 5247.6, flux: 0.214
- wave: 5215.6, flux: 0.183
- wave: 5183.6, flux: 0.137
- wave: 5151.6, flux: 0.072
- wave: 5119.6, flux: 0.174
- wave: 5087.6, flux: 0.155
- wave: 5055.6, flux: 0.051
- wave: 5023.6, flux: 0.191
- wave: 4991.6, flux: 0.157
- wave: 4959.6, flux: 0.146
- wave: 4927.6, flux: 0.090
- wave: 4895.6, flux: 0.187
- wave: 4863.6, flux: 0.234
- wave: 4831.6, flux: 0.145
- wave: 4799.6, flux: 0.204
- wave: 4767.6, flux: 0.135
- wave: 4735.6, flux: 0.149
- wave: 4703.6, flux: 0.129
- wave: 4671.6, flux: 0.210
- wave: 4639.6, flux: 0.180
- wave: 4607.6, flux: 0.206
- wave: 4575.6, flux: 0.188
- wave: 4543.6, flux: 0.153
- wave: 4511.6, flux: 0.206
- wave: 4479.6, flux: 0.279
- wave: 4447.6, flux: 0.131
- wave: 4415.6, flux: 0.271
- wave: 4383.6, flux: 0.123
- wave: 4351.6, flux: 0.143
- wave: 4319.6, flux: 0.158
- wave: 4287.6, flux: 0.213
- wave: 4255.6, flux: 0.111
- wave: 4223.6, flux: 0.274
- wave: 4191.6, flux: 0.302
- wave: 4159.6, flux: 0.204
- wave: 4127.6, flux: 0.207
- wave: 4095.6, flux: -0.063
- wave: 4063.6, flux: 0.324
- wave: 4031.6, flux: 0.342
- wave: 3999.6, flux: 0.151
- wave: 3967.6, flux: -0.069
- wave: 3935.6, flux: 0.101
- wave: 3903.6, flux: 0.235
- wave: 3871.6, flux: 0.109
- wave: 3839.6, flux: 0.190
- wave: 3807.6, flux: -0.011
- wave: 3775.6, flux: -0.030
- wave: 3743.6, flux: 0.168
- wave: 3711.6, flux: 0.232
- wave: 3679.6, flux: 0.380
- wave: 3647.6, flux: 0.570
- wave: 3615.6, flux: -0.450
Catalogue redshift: 0.745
